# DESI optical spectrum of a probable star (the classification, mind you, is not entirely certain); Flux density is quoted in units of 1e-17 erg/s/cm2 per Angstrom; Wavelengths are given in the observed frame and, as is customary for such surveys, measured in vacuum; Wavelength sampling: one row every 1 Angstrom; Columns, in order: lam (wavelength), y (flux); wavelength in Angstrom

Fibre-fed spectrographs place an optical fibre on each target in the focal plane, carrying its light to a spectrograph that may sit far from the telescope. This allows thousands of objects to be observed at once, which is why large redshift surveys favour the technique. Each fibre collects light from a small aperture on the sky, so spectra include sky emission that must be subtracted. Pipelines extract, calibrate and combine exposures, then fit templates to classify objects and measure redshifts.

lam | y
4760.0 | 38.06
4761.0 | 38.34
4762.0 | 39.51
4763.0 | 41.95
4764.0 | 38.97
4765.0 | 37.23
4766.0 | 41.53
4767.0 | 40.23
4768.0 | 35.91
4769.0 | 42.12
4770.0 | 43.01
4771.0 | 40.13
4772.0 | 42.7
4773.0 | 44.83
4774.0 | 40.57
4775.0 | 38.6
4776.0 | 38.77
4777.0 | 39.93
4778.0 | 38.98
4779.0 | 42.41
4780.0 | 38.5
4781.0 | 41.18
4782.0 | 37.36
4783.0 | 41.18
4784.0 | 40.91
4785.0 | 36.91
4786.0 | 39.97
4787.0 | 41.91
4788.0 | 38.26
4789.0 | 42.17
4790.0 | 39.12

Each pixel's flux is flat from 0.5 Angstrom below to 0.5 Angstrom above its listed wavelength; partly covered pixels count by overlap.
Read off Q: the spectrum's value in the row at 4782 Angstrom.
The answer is 37.36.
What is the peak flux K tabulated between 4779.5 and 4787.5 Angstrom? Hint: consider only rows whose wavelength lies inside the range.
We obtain 41.91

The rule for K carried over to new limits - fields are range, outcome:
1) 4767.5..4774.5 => 44.83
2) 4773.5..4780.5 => 42.41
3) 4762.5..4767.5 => 41.95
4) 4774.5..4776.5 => 38.77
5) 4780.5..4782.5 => 41.18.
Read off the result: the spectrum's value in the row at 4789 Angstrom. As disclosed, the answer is 42.17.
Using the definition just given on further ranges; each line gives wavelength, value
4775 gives 38.6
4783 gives 41.18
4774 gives 40.57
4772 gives 42.7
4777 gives 39.93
